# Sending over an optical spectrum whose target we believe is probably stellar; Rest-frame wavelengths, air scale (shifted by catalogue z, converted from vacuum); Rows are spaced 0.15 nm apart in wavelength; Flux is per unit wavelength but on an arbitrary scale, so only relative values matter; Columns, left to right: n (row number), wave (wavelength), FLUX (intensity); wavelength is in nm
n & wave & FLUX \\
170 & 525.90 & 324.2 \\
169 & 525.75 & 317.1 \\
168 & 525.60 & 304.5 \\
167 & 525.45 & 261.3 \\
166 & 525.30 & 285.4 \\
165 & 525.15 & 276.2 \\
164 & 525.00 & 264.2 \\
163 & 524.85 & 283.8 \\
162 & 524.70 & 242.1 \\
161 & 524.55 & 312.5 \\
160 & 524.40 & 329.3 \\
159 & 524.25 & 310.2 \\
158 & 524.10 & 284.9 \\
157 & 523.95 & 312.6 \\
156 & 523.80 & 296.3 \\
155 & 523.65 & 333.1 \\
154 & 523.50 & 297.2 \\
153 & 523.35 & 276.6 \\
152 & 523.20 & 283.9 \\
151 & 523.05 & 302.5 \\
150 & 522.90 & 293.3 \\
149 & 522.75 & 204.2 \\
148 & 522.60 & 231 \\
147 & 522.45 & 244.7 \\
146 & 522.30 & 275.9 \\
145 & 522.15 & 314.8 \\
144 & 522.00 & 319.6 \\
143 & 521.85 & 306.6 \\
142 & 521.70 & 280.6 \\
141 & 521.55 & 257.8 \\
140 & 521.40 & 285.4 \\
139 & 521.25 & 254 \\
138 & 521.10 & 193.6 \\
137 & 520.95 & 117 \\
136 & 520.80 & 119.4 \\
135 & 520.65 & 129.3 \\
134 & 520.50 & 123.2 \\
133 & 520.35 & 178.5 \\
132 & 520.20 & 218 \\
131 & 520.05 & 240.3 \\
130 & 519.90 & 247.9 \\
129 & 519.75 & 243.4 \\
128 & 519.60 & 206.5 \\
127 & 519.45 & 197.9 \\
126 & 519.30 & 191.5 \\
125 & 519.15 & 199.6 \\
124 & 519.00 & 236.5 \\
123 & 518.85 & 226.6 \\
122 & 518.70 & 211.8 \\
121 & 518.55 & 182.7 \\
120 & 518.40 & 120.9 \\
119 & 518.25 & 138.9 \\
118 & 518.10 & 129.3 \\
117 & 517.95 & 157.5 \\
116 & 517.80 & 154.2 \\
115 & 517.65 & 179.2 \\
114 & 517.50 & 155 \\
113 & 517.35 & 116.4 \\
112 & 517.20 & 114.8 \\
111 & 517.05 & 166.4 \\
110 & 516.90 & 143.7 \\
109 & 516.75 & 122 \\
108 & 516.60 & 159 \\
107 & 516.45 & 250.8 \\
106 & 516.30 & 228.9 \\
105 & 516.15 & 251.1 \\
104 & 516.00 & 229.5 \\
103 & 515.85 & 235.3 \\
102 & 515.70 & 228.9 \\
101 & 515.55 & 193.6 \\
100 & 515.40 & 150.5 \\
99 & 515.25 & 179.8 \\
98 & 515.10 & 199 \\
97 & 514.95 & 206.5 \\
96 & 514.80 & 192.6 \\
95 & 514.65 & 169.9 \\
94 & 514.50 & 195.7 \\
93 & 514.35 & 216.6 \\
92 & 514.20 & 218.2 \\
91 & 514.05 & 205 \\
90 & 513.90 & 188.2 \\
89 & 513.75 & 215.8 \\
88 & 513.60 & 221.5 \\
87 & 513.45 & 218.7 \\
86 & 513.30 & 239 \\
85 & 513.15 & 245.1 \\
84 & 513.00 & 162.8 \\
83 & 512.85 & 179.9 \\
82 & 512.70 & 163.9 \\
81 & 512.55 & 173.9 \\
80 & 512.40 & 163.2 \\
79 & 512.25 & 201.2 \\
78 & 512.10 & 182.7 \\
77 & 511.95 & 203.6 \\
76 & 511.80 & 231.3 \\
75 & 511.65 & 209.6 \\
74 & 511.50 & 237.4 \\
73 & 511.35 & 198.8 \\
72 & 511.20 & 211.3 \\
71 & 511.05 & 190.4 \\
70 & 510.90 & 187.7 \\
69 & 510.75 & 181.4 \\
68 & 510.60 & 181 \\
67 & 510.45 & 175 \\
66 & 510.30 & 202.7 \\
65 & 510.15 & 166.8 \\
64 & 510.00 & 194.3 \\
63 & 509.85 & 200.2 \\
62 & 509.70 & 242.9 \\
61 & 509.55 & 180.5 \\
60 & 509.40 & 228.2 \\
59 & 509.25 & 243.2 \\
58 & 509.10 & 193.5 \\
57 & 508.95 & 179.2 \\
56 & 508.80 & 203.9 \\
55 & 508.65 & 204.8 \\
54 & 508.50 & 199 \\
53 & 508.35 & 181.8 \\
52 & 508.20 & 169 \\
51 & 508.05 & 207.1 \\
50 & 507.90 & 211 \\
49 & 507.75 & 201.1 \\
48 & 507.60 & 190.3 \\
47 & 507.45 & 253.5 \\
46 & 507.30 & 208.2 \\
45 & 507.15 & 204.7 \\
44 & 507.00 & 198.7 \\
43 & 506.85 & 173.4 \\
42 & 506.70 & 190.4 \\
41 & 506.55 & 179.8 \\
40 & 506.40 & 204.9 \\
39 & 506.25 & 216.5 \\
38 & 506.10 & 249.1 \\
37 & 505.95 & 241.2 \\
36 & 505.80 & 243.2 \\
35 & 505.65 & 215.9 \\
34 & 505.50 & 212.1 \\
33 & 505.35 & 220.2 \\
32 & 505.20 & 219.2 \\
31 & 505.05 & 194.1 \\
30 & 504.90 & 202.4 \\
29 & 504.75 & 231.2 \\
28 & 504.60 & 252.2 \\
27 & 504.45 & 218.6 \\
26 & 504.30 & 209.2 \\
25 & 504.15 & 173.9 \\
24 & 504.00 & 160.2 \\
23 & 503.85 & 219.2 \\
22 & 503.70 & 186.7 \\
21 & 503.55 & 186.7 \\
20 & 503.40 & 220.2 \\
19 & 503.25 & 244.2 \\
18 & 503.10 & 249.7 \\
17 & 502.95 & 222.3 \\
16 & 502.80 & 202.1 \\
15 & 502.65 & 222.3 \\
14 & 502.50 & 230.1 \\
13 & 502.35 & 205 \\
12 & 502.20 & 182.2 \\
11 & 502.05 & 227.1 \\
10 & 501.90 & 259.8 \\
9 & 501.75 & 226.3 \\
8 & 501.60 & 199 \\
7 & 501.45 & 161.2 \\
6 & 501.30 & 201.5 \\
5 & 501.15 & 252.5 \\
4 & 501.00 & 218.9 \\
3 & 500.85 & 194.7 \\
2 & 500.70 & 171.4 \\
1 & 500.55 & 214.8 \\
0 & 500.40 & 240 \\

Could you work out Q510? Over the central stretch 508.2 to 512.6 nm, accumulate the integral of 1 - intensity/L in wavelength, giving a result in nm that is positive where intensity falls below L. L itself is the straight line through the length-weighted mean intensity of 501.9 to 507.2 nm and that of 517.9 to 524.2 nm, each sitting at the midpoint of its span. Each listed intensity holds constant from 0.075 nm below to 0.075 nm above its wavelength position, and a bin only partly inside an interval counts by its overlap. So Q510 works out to 0.422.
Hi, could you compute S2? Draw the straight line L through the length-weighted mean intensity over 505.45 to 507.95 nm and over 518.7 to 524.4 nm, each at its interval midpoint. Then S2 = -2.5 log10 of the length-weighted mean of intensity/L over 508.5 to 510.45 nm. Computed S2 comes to 0.08 mag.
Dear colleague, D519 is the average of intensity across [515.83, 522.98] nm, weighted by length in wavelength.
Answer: 204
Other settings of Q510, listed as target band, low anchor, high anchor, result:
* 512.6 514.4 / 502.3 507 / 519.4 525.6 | 0.22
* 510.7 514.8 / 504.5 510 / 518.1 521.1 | -0.04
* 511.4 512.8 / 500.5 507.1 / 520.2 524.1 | 0.20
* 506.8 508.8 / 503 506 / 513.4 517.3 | 0.08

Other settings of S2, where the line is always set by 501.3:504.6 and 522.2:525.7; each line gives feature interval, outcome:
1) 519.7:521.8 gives 0.30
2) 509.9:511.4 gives 0.25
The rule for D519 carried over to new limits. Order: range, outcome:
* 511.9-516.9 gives 199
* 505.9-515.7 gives 200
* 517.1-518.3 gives 144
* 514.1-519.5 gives 185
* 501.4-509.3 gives 209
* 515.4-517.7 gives 184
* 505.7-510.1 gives 207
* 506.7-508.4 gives 200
